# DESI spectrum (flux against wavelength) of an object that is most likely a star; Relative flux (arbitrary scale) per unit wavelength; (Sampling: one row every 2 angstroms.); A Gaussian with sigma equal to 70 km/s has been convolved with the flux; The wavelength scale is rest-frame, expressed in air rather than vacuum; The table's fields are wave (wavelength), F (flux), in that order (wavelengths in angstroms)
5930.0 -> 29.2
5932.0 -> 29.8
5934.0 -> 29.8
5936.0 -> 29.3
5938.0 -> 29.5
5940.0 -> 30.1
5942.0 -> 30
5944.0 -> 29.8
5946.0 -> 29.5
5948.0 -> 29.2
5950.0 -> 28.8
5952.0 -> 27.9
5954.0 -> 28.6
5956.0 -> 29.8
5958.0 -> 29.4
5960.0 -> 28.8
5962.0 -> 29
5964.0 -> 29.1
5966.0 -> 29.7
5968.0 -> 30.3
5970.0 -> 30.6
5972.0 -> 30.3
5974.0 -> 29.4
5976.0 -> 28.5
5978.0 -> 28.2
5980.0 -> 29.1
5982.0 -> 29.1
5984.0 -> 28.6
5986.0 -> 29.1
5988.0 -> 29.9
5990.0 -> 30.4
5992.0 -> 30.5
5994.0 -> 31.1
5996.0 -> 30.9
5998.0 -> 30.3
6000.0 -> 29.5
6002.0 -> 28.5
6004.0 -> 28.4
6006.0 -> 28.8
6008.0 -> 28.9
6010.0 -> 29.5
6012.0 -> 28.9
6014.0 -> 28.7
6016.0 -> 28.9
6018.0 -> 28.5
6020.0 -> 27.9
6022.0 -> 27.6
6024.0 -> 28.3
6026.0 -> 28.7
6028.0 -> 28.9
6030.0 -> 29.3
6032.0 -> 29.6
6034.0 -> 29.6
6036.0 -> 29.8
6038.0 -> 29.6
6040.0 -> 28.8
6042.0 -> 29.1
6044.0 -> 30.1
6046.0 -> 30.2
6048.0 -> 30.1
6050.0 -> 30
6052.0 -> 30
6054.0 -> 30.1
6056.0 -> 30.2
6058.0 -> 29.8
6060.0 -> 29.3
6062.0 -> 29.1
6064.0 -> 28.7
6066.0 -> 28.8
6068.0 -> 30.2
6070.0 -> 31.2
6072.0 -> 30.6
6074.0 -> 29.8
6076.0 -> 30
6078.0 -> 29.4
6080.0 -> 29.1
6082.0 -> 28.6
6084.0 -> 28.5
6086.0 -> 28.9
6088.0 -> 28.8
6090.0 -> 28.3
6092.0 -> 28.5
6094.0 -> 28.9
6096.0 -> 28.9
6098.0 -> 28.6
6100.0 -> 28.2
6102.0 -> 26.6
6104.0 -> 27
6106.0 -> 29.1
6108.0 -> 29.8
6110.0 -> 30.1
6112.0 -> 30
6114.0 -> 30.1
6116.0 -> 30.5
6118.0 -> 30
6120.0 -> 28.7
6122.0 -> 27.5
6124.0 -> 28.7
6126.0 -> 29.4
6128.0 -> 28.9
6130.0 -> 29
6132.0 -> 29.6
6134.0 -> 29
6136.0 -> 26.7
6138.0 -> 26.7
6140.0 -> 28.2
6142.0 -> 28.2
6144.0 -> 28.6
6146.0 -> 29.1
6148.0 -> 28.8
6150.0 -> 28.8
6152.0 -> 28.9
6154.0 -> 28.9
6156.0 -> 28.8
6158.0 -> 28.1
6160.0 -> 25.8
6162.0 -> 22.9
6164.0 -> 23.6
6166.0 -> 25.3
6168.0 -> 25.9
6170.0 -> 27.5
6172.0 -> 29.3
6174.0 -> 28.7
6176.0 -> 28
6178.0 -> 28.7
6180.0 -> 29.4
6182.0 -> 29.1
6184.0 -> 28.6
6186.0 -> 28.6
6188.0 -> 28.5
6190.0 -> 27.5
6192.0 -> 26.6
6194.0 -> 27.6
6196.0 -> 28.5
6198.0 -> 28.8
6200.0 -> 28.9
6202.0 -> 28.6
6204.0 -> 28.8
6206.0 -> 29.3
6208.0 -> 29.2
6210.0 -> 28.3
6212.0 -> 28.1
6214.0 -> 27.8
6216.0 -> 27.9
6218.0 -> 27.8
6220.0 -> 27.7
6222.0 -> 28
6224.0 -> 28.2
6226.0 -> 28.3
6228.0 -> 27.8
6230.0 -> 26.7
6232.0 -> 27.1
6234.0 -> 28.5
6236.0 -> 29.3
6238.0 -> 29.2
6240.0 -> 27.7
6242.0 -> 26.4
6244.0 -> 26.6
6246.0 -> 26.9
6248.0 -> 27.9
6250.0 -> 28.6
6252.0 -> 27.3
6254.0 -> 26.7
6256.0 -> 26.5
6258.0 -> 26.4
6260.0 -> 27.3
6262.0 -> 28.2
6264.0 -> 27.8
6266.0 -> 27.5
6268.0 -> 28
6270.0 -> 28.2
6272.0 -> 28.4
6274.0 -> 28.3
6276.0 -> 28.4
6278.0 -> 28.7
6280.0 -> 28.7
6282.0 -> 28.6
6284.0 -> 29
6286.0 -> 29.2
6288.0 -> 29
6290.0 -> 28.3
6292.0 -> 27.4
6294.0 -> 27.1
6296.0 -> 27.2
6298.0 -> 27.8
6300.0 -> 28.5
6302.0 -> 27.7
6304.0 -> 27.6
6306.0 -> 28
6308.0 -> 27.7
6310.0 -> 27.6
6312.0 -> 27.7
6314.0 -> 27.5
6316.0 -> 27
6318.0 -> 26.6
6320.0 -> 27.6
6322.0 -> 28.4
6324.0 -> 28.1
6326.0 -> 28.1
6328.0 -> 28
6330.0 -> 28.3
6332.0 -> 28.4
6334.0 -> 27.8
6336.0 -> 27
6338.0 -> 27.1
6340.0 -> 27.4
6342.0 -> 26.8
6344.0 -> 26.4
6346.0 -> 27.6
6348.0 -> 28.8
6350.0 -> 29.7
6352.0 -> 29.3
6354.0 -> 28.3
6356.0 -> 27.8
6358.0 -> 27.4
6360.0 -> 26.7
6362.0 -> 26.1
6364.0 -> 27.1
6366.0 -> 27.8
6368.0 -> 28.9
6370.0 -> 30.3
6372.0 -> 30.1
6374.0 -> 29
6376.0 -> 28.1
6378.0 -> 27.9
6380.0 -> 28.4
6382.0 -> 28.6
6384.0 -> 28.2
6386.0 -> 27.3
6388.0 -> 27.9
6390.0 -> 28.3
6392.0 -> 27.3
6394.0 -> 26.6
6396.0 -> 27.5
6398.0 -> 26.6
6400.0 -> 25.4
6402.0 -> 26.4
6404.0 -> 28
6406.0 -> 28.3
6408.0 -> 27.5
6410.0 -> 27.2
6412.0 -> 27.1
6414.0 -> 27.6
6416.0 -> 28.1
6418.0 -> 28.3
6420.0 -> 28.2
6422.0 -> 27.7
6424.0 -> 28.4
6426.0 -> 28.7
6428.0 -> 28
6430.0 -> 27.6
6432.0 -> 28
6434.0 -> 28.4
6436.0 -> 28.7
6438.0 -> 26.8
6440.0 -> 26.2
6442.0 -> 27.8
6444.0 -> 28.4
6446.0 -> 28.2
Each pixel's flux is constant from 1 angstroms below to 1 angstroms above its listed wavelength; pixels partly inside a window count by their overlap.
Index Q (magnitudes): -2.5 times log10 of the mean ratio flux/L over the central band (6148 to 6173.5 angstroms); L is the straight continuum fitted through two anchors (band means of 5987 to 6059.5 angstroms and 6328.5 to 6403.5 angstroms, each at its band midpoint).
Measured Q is 0.07 mag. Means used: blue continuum 29.4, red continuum 27.8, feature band 27.1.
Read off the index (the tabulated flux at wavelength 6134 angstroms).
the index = 29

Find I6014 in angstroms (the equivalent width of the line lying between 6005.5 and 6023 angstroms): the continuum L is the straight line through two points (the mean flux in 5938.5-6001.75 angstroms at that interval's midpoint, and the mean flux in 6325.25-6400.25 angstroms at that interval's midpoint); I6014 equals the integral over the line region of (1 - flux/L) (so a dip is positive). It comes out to 0.4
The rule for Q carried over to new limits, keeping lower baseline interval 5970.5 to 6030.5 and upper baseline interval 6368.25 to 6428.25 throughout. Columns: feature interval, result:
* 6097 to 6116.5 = 0.00 mag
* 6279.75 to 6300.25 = 0.00 mag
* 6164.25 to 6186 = 0.03 mag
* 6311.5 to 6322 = 0.03 mag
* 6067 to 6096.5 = -0.02 mag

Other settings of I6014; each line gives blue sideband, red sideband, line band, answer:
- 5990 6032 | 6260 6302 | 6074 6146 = 0.00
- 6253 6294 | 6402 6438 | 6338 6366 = 0.32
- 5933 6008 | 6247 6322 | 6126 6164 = 0.78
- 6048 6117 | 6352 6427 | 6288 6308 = 0.34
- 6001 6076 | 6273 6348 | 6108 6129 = -0.38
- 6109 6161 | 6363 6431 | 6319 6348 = 0.43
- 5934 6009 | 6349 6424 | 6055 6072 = -0.37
